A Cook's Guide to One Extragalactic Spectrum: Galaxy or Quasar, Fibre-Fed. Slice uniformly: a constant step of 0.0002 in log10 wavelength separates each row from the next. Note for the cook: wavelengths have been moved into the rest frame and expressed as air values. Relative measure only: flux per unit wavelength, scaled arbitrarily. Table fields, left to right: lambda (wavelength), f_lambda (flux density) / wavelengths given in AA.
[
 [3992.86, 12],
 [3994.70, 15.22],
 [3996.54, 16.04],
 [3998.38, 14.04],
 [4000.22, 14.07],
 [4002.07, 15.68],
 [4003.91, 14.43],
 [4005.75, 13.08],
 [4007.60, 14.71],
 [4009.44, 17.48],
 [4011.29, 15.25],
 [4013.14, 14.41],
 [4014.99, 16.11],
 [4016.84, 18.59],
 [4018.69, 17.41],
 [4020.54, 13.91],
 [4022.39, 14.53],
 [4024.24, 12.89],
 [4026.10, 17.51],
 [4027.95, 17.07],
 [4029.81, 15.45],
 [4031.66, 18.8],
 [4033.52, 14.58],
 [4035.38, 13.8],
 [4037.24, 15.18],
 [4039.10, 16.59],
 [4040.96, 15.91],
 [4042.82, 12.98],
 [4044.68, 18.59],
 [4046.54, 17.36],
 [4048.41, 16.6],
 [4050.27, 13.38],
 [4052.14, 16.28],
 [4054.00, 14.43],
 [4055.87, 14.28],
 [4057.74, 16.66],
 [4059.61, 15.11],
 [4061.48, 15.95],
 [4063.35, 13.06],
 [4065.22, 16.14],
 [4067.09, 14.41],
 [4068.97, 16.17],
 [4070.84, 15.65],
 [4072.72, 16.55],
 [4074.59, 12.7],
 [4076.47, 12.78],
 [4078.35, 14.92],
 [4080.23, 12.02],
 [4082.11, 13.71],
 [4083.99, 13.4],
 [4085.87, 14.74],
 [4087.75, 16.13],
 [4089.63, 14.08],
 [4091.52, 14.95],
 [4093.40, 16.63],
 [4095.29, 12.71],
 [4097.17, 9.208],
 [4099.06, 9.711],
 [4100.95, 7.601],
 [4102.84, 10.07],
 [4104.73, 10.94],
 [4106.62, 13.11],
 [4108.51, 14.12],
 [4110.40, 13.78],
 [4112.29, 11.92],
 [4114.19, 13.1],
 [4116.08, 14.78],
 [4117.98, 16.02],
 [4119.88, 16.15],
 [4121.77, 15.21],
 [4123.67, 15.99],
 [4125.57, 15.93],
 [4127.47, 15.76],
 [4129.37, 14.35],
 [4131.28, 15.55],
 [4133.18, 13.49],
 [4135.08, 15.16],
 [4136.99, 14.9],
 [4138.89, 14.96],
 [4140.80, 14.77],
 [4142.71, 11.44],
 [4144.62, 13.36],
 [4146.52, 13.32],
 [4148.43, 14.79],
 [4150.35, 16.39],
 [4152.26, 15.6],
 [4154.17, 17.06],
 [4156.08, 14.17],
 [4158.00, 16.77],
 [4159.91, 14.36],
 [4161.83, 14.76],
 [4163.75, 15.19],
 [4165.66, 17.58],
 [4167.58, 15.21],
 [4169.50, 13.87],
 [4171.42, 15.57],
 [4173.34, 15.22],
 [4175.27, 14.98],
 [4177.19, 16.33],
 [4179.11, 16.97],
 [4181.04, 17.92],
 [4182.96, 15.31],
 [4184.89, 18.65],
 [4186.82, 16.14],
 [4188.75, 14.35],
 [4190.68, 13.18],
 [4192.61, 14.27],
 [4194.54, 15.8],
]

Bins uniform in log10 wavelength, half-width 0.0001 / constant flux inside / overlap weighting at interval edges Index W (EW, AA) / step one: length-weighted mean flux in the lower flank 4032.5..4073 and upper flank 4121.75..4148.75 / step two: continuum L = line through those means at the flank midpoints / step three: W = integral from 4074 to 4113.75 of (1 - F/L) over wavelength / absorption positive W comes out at 5.78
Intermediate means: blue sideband 15.4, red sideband 14.6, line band 12.8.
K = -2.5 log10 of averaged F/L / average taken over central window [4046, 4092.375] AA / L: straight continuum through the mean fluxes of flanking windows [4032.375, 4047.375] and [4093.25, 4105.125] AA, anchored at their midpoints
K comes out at -0.14 mag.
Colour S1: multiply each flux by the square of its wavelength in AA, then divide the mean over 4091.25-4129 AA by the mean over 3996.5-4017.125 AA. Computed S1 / 0.93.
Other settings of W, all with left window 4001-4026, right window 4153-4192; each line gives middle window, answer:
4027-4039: -0.4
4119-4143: 0.9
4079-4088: 0.9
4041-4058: -0.2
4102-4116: 2.6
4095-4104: 3.4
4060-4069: 0.2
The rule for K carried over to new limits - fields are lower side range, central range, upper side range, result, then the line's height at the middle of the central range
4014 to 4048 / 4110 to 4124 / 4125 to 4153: 0.02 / 14.9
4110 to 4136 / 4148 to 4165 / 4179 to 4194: -0.01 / 15.3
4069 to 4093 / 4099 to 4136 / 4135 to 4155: 0.06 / 14.6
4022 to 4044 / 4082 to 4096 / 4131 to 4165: 0.04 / 15.2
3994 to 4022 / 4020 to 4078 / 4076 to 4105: -0.09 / 14.1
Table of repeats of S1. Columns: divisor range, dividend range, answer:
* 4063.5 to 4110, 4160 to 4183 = 1.22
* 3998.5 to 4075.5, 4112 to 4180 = 1.03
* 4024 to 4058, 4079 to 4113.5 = 0.83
